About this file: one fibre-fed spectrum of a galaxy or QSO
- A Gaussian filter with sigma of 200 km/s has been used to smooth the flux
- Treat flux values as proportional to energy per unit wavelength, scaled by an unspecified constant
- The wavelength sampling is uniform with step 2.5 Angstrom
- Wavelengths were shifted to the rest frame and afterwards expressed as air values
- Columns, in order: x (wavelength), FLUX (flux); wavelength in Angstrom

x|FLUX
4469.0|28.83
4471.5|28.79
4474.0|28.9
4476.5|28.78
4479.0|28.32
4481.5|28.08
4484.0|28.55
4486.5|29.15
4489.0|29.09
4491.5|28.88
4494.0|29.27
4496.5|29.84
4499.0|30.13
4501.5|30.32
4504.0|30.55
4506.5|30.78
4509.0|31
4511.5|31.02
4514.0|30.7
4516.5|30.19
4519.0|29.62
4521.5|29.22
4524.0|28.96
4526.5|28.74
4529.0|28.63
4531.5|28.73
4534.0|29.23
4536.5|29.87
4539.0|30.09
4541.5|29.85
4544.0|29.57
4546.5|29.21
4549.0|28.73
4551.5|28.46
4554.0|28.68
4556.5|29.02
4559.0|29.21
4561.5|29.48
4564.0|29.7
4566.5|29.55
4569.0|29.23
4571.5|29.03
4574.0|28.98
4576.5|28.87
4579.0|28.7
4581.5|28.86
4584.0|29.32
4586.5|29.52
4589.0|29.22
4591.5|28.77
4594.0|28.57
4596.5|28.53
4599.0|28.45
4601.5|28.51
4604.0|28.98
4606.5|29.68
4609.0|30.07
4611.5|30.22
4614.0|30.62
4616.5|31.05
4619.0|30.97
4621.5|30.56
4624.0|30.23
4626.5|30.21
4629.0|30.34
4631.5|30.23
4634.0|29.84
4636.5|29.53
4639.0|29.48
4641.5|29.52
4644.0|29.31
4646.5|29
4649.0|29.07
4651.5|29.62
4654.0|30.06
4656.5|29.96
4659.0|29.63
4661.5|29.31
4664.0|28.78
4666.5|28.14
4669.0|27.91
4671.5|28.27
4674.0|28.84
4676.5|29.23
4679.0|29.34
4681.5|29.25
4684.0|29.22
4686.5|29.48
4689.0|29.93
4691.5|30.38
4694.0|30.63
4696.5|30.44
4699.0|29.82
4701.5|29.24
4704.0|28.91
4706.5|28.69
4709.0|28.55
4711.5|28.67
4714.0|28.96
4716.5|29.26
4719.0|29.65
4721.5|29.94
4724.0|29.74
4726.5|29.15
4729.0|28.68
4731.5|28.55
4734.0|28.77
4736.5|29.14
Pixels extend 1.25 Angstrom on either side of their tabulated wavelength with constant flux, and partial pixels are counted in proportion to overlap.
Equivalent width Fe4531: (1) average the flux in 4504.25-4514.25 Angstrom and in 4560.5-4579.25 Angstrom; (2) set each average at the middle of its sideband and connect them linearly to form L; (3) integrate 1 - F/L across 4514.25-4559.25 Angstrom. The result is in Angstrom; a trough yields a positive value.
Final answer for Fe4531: 1.3 Angstrom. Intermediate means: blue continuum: 30.9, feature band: 29.3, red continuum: 29.2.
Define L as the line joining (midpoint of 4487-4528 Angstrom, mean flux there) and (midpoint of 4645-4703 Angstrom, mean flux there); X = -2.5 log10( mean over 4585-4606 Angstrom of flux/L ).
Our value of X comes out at 0.03 mag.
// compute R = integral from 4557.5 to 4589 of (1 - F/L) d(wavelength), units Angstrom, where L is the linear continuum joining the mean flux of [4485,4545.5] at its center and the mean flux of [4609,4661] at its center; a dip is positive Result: 0.7 Angstrom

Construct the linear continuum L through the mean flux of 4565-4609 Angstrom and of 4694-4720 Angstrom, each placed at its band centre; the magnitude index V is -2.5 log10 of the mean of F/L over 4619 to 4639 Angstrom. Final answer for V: -0.04 mag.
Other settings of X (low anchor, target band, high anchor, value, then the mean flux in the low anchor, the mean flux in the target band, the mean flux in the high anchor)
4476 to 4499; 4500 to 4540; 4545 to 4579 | -0.03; 29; 29.9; 29.1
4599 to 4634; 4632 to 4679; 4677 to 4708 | 0.02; 30.1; 29.2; 29.6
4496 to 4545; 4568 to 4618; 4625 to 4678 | 0.01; 29.9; 29.3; 29.4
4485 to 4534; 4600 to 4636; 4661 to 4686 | -0.04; 29.7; 30.1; 28.8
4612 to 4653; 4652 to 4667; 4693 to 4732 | 0.01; 30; 29.4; 29.3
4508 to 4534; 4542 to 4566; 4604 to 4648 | 0.02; 29.6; 29.2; 30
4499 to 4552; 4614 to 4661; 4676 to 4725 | -0.01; 29.7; 29.9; 29.5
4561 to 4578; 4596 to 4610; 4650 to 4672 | 0.01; 29.2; 29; 29.1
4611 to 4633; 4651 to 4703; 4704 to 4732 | 0.01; 30.5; 29.4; 29.1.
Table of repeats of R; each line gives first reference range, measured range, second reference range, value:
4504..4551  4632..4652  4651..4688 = -0.14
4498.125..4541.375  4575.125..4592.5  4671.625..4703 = 0.42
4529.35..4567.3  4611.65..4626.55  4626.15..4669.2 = -0.61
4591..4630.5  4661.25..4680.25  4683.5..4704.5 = 0.71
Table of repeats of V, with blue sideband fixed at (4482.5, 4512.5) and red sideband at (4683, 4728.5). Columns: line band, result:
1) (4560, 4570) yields 0.009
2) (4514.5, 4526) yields 0.011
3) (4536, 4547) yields 0.001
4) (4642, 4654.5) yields 0.007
